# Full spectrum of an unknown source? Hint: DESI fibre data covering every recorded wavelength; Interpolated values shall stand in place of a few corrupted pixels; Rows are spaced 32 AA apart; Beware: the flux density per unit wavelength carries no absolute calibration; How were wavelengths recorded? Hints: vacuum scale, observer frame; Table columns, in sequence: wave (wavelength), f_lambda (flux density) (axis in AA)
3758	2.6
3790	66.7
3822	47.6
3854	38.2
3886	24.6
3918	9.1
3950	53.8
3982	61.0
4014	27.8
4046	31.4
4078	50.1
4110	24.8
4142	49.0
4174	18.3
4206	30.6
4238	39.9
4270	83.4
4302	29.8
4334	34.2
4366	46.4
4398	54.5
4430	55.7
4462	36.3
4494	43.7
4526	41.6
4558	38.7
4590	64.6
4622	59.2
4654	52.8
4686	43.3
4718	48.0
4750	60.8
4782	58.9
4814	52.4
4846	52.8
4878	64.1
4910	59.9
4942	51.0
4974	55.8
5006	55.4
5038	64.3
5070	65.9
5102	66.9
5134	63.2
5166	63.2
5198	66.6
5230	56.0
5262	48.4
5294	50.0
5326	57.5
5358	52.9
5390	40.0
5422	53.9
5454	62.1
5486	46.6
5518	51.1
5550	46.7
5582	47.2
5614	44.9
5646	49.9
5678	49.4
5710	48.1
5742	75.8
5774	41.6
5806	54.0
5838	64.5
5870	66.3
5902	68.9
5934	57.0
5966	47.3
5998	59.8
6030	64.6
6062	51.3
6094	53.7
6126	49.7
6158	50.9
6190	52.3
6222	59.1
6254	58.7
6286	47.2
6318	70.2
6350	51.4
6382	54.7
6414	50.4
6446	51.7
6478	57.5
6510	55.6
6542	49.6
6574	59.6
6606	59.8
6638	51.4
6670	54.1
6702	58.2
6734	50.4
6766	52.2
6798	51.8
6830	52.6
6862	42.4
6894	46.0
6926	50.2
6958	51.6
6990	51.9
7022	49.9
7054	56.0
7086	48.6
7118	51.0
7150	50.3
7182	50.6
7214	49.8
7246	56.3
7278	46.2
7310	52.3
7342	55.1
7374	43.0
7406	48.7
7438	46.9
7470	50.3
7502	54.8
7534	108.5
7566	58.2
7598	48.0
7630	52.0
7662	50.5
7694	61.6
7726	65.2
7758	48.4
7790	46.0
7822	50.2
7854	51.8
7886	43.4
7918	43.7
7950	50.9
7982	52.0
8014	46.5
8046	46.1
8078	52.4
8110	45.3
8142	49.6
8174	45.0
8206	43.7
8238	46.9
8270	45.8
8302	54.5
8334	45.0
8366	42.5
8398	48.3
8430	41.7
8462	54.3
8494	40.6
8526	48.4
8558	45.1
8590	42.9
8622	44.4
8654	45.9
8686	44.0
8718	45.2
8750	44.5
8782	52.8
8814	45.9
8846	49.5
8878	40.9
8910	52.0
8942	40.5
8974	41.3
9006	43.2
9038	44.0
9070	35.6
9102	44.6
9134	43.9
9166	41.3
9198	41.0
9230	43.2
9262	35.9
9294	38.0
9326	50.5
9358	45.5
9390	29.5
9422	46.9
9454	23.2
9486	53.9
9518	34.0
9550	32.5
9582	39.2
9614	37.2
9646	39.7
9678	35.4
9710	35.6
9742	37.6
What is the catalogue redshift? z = 0.147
